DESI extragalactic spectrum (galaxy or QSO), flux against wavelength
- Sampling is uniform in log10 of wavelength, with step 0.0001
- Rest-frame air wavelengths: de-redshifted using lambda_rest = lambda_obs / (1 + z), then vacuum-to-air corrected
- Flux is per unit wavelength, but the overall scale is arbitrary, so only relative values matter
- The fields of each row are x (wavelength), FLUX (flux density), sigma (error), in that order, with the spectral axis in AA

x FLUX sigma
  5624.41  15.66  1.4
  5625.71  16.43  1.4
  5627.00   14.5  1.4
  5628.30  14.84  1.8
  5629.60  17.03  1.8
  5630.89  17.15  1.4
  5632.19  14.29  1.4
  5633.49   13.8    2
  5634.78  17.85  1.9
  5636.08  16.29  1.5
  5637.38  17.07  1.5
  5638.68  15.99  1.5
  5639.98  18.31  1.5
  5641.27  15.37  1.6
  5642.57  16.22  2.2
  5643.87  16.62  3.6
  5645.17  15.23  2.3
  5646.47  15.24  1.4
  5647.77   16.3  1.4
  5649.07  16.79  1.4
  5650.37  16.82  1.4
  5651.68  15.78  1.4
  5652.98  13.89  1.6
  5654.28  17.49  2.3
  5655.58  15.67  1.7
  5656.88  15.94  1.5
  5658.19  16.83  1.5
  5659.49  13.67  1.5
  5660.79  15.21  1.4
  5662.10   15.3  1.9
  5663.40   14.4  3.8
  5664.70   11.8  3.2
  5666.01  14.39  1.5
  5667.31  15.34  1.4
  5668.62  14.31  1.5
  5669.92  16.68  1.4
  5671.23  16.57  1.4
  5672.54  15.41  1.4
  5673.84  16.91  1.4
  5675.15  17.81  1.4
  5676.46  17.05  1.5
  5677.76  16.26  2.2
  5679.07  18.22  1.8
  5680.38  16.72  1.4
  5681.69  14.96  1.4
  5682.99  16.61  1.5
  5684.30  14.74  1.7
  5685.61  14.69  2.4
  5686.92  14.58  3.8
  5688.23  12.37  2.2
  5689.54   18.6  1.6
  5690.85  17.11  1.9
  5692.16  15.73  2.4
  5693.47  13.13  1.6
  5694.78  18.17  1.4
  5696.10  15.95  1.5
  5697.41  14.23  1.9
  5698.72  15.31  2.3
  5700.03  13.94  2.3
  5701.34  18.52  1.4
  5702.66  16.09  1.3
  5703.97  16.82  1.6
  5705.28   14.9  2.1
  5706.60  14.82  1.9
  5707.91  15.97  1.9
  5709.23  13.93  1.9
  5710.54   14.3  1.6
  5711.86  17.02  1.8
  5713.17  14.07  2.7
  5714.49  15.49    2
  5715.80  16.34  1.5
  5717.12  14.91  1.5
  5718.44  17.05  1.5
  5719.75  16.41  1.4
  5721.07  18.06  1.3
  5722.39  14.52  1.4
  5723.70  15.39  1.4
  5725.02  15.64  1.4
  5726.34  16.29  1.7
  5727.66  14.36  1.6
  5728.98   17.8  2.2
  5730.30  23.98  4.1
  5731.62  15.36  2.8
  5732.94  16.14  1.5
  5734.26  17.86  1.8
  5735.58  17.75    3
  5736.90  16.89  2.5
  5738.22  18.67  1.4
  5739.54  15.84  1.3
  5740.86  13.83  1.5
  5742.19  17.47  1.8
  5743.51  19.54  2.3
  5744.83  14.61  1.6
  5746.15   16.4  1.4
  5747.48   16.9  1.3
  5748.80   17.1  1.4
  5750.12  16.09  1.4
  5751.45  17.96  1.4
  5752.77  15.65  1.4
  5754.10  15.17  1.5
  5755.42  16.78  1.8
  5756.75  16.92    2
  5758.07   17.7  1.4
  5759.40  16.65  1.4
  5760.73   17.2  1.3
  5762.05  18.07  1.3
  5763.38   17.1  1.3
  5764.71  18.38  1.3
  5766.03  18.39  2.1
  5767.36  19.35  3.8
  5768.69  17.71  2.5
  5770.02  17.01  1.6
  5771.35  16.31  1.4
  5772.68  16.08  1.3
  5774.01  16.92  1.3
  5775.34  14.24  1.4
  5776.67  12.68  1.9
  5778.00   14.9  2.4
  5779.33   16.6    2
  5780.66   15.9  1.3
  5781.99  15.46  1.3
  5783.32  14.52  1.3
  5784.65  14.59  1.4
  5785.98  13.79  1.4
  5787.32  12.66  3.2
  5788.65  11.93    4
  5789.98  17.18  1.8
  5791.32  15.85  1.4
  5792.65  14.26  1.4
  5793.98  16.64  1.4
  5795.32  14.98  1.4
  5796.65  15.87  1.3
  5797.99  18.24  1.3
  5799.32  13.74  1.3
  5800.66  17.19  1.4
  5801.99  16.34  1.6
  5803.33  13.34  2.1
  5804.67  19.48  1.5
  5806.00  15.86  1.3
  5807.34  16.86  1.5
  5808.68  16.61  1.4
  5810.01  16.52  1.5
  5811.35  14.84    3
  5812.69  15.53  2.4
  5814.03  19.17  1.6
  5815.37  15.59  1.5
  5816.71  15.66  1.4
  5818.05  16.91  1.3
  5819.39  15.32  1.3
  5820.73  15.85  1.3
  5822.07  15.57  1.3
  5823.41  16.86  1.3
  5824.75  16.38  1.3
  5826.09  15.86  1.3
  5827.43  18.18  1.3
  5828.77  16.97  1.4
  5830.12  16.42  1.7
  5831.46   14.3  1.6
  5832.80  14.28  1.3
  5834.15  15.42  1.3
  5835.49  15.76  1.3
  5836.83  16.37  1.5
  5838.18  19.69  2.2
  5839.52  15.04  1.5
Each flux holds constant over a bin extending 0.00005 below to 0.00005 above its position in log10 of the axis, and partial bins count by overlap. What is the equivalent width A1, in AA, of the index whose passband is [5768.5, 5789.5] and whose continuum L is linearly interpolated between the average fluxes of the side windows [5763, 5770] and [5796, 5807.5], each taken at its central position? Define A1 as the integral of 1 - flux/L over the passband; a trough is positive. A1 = 2.9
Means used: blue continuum 18.1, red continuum 16.3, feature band 15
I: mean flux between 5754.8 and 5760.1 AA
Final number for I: 17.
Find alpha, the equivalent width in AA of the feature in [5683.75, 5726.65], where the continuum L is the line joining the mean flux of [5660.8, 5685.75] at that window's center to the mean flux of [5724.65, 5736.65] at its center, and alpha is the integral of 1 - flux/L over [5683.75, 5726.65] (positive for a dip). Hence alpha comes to 2.5 AA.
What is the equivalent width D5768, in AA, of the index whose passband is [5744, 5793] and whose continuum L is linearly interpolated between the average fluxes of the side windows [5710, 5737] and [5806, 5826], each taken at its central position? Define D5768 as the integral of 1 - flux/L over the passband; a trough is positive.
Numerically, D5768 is 0.7 AA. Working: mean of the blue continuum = 16.5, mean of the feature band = 16.1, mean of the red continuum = 16.2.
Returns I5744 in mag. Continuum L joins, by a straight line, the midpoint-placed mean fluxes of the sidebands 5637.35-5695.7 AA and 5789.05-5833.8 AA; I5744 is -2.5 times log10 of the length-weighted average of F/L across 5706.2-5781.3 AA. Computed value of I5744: -0.04 mag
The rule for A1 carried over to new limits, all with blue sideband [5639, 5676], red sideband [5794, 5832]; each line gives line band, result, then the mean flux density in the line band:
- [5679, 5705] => 0.15 AA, 15.8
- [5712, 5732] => -0.58 AA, 16.4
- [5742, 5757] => -0.61 AA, 16.7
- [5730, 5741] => -0.92 AA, 17.3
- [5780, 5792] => 1.12 AA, 14.7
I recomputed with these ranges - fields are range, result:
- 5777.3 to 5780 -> 15.7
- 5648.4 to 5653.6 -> 15.8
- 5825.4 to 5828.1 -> 17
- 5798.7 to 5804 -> 15.2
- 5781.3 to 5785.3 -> 14.9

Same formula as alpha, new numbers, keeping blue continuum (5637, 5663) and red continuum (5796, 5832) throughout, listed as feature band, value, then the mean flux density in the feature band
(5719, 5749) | -1.3 AA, 16.8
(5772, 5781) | 0.5 AA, 15.3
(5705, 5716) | 0.6 AA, 15.2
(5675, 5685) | -0.3 AA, 16.5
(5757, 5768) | -1.1 AA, 17.8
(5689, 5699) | 0.0 AA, 16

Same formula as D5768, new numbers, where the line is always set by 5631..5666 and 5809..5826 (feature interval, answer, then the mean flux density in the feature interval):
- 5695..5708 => 0.10 AA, 15.7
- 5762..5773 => -1.08 AA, 17.6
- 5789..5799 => 0.12 AA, 15.9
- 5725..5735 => -0.85 AA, 17.3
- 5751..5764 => -0.72 AA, 16.9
